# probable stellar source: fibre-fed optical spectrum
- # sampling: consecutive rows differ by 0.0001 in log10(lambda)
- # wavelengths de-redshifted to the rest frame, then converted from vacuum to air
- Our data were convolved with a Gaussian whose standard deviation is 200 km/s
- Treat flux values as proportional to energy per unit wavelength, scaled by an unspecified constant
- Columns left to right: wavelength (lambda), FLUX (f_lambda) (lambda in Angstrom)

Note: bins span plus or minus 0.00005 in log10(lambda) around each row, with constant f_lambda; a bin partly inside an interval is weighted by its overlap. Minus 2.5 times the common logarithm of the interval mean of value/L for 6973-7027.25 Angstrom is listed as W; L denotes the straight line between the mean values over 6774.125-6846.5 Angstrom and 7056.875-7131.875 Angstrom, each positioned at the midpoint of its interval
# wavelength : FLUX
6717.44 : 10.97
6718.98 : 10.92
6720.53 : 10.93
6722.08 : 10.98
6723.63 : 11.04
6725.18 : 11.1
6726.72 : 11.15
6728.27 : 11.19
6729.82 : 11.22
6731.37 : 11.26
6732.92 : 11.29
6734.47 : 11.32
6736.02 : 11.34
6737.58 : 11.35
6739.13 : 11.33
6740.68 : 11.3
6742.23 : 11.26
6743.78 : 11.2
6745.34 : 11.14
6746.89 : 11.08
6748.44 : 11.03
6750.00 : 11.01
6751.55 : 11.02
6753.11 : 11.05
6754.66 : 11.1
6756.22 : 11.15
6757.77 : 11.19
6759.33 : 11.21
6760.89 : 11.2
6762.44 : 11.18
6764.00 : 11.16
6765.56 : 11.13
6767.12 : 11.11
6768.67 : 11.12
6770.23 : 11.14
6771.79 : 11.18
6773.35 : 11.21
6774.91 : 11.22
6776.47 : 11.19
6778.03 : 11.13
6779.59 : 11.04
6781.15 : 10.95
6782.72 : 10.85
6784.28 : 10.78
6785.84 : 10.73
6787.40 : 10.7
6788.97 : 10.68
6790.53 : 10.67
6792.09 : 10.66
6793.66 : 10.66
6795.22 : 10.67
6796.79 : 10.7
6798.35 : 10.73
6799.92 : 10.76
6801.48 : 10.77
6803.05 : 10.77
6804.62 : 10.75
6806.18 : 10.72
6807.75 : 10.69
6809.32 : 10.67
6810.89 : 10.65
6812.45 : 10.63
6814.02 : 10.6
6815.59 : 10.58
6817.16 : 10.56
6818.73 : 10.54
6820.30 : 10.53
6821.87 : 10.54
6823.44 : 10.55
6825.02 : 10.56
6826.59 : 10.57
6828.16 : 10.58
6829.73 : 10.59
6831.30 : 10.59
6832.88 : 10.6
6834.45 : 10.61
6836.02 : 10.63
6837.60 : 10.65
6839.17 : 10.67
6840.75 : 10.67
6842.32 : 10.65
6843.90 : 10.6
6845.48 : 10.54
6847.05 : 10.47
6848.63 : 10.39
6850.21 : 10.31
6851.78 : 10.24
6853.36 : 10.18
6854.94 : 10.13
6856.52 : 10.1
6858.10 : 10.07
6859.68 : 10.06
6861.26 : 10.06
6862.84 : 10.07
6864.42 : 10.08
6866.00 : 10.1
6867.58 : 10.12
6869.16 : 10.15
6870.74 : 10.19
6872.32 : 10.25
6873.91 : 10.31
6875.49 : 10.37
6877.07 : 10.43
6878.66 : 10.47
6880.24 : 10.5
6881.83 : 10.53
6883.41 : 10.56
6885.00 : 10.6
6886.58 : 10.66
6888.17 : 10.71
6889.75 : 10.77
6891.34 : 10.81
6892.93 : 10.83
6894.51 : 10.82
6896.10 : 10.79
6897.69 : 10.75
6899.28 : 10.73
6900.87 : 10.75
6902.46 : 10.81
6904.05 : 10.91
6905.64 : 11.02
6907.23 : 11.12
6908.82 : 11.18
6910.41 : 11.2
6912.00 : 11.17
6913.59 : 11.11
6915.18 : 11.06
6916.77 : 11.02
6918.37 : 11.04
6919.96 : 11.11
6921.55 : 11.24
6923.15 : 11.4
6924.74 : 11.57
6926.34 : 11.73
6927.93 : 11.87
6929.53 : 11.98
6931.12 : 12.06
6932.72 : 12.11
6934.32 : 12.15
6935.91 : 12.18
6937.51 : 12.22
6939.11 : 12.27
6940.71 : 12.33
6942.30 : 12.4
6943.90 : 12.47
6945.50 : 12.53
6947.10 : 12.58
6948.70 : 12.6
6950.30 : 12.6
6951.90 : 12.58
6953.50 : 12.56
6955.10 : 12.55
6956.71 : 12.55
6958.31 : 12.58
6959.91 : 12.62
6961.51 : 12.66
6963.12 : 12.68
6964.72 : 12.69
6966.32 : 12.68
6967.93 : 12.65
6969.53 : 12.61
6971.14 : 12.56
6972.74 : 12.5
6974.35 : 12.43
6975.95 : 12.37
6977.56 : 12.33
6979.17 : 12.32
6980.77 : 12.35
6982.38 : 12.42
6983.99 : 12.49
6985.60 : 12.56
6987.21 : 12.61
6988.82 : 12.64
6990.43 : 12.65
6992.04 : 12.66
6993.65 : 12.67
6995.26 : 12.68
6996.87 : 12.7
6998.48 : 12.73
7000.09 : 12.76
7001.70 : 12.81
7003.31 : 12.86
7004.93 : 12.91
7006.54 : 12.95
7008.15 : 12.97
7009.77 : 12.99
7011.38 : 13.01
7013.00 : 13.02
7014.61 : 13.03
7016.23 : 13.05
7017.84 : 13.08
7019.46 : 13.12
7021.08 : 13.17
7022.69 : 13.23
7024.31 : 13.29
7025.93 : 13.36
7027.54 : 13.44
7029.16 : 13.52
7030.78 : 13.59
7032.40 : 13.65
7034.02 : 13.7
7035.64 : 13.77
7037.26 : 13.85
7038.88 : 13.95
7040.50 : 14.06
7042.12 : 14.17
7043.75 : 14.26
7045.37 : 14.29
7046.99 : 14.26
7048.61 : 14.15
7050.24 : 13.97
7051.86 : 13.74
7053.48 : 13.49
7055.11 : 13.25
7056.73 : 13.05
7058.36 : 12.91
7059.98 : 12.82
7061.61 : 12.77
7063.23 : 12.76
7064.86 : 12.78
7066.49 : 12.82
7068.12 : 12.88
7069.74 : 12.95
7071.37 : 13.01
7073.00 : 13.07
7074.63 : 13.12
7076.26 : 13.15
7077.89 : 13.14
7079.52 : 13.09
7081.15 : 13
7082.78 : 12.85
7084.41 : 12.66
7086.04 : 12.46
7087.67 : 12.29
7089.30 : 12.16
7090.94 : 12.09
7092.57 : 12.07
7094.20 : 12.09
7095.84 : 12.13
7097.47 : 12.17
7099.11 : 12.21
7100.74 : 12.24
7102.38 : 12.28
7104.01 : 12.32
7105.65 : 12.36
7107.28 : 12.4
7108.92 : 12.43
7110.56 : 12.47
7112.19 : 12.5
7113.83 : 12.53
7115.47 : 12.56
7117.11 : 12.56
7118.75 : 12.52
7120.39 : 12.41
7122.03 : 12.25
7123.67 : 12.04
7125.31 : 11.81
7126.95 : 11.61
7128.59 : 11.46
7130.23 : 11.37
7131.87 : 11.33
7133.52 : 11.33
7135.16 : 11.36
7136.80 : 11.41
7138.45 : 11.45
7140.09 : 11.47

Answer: -0.08 mag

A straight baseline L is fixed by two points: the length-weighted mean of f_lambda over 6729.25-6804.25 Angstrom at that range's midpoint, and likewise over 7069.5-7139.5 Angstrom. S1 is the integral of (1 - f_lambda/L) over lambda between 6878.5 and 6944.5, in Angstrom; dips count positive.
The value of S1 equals 1.75 Angstrom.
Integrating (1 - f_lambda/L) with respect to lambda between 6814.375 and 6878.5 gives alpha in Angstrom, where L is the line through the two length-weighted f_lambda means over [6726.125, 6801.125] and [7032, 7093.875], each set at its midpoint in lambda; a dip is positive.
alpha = 6.9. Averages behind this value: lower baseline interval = 11.1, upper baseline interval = 13.2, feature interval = 10.4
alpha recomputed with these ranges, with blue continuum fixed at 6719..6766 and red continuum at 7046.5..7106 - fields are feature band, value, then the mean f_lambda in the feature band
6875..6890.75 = 1.71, 10.6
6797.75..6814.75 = 1.14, 10.7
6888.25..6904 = 1.50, 10.8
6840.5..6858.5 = 2.05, 10.4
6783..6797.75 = 0.90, 10.7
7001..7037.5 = -2.00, 13.2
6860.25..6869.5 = 1.32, 10.1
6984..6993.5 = -0.18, 12.6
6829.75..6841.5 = 1.00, 10.6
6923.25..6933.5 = 0.20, 11.9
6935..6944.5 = -0.13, 12.3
